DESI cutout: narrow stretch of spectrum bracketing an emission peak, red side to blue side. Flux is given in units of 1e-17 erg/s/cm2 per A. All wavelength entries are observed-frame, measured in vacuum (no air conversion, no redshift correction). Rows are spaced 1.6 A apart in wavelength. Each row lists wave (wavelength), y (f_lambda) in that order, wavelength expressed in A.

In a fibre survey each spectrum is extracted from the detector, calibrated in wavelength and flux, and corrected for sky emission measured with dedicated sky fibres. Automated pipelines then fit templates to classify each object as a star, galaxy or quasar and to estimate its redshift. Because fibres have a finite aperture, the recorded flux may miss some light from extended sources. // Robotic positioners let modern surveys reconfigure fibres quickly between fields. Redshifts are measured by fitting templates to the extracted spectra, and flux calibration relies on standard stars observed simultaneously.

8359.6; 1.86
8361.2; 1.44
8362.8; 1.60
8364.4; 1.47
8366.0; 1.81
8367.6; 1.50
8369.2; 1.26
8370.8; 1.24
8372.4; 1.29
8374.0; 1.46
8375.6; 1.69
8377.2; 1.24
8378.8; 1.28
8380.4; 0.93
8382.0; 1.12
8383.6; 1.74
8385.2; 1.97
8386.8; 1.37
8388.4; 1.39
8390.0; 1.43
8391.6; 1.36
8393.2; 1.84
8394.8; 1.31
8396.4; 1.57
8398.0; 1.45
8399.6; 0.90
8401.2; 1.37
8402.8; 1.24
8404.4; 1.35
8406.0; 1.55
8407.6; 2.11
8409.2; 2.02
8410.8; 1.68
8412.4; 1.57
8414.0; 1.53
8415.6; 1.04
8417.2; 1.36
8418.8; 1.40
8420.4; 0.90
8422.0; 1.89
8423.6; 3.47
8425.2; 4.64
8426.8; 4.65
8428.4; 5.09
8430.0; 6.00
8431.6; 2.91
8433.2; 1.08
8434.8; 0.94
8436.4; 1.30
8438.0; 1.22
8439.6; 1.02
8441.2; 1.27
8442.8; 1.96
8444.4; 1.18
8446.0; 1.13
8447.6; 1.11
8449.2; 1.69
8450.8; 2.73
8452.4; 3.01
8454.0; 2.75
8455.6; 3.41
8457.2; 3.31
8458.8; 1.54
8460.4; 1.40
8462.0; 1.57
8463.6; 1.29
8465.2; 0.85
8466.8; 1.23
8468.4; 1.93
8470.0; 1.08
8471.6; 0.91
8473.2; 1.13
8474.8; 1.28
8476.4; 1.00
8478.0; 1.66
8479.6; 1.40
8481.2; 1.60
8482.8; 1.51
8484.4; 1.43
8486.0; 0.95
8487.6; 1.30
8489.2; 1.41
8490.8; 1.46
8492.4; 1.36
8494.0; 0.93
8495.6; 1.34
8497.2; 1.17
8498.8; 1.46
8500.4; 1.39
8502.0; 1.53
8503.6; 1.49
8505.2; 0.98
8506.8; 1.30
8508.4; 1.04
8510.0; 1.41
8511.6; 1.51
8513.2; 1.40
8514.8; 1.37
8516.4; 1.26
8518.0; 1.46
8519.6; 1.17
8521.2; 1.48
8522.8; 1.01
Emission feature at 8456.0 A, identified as [N II] 6583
